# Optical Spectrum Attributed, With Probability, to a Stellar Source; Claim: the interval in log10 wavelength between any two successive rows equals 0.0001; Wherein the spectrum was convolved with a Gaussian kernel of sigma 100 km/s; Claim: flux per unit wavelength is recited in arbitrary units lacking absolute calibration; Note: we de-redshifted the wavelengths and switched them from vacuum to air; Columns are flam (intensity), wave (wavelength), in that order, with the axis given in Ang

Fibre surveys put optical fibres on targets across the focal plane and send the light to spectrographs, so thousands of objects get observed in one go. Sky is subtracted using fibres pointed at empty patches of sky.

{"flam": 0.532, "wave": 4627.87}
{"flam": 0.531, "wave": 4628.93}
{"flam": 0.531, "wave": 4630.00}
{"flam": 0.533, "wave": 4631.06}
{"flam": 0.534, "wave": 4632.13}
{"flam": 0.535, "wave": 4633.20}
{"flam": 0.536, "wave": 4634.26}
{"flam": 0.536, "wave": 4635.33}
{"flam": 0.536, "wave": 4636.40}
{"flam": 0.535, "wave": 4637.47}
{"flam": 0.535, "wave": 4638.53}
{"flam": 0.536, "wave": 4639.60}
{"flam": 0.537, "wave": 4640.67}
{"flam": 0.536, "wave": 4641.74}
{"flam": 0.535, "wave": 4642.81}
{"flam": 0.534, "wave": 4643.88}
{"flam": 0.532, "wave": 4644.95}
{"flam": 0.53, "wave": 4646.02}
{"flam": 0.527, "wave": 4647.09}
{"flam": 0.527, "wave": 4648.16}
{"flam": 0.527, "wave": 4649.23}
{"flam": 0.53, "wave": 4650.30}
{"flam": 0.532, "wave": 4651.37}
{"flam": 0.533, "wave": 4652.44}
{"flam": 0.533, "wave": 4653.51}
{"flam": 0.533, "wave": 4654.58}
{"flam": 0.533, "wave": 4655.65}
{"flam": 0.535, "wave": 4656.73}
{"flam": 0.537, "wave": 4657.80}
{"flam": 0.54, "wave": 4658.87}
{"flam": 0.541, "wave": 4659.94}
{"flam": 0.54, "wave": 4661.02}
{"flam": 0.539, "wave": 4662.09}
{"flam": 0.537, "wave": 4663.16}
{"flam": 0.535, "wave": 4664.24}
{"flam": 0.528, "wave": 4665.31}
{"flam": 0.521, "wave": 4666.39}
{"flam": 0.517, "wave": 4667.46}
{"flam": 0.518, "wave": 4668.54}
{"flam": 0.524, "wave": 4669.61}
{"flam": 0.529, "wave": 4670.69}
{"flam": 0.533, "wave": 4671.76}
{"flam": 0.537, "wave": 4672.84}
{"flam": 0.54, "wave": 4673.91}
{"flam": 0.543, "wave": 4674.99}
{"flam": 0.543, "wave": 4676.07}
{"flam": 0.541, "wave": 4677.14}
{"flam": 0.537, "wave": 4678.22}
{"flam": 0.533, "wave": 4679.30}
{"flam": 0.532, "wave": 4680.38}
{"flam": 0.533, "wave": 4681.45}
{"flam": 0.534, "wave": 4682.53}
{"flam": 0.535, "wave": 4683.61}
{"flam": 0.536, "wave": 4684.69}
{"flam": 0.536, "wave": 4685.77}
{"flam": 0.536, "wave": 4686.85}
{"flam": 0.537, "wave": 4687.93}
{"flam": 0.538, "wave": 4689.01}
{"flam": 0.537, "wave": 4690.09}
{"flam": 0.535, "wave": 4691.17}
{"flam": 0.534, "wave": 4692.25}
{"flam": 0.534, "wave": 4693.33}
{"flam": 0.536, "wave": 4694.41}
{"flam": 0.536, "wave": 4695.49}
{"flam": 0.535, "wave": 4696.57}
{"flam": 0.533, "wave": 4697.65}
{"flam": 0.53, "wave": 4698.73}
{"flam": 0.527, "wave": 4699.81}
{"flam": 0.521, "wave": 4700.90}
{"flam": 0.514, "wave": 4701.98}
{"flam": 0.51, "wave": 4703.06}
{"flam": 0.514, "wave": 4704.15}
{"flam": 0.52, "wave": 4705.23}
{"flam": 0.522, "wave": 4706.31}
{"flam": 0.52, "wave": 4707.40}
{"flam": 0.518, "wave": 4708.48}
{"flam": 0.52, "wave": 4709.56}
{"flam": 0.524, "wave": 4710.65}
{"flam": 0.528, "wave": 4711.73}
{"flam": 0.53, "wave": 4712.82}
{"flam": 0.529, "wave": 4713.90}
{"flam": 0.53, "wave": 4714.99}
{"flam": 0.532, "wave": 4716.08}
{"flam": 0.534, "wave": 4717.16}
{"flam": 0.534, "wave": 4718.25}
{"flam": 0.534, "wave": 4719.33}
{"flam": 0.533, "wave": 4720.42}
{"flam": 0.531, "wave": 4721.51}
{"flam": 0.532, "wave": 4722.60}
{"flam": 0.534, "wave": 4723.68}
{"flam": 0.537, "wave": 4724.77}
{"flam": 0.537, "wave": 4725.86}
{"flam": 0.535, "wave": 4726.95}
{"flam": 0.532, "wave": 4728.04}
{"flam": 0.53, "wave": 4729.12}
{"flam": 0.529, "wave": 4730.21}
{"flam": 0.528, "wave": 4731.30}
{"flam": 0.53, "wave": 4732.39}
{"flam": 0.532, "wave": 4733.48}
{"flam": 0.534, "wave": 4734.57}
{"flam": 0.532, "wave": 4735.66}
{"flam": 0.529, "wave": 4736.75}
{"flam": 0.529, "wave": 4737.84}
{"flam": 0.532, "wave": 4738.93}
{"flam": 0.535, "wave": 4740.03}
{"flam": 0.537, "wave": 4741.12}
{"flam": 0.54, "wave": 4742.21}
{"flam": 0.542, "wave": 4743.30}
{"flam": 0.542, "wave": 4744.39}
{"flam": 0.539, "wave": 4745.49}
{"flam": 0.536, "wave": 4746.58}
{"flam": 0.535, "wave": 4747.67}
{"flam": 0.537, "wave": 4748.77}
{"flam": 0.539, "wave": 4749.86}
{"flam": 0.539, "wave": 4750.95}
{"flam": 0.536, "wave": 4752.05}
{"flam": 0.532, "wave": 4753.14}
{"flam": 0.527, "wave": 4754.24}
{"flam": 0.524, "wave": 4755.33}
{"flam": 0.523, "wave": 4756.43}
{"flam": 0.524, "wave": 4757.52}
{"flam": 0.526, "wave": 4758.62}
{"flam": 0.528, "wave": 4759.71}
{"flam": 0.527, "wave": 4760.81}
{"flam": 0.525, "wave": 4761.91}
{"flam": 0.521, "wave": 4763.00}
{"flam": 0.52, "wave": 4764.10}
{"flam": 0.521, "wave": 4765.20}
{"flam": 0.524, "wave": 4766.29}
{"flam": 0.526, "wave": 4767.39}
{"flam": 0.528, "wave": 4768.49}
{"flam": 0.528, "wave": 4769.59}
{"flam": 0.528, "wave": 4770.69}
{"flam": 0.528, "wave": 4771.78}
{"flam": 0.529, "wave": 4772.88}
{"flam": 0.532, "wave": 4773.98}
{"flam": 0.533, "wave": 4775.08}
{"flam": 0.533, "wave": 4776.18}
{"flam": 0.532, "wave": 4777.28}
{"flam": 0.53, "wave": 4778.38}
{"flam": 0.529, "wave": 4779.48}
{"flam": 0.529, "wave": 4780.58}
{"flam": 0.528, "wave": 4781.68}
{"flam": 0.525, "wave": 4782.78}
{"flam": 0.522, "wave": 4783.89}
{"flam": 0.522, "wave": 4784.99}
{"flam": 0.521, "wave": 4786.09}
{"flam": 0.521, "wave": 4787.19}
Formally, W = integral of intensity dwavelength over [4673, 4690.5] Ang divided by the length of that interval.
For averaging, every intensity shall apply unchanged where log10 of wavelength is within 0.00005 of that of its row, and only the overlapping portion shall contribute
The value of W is 0.537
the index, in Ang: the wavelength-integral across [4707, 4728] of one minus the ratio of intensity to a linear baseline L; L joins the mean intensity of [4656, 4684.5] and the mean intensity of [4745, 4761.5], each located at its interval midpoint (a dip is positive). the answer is 0.09 Ang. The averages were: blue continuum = 0.534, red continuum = 0.531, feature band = 0.53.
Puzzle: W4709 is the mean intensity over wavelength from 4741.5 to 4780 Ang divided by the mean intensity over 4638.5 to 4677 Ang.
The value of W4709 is 1.00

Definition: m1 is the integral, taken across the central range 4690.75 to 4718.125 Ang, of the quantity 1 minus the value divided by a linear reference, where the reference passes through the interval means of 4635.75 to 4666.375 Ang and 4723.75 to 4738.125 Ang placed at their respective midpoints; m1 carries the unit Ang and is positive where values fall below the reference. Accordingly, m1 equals 0.3 Ang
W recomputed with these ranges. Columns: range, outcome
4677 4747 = 0.531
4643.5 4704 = 0.532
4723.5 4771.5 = 0.531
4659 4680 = 0.533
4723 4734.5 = 0.533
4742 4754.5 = 0.537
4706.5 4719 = 0.527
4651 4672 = 0.532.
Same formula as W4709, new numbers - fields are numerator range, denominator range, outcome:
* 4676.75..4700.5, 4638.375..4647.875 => 1.00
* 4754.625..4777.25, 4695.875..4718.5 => 1.00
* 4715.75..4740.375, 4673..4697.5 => 0.99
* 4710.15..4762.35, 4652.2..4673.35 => 1.00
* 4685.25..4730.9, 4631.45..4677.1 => 0.99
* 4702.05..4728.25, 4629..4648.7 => 0.99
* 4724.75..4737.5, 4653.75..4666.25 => 0.99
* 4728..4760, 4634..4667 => 1.00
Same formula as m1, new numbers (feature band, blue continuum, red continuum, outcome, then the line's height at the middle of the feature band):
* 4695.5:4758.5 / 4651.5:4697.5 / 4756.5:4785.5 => 0.00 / 0.53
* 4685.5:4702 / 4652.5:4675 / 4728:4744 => 0.00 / 0.533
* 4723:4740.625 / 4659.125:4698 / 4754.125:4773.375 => -0.11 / 0.529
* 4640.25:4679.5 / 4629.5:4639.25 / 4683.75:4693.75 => 0.15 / 0.535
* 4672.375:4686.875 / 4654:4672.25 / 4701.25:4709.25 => -0.29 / 0.526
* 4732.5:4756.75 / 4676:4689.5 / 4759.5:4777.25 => -0.21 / 0.529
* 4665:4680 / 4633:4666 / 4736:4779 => 0.05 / 0.533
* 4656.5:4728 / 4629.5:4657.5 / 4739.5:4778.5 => 0.10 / 0.532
